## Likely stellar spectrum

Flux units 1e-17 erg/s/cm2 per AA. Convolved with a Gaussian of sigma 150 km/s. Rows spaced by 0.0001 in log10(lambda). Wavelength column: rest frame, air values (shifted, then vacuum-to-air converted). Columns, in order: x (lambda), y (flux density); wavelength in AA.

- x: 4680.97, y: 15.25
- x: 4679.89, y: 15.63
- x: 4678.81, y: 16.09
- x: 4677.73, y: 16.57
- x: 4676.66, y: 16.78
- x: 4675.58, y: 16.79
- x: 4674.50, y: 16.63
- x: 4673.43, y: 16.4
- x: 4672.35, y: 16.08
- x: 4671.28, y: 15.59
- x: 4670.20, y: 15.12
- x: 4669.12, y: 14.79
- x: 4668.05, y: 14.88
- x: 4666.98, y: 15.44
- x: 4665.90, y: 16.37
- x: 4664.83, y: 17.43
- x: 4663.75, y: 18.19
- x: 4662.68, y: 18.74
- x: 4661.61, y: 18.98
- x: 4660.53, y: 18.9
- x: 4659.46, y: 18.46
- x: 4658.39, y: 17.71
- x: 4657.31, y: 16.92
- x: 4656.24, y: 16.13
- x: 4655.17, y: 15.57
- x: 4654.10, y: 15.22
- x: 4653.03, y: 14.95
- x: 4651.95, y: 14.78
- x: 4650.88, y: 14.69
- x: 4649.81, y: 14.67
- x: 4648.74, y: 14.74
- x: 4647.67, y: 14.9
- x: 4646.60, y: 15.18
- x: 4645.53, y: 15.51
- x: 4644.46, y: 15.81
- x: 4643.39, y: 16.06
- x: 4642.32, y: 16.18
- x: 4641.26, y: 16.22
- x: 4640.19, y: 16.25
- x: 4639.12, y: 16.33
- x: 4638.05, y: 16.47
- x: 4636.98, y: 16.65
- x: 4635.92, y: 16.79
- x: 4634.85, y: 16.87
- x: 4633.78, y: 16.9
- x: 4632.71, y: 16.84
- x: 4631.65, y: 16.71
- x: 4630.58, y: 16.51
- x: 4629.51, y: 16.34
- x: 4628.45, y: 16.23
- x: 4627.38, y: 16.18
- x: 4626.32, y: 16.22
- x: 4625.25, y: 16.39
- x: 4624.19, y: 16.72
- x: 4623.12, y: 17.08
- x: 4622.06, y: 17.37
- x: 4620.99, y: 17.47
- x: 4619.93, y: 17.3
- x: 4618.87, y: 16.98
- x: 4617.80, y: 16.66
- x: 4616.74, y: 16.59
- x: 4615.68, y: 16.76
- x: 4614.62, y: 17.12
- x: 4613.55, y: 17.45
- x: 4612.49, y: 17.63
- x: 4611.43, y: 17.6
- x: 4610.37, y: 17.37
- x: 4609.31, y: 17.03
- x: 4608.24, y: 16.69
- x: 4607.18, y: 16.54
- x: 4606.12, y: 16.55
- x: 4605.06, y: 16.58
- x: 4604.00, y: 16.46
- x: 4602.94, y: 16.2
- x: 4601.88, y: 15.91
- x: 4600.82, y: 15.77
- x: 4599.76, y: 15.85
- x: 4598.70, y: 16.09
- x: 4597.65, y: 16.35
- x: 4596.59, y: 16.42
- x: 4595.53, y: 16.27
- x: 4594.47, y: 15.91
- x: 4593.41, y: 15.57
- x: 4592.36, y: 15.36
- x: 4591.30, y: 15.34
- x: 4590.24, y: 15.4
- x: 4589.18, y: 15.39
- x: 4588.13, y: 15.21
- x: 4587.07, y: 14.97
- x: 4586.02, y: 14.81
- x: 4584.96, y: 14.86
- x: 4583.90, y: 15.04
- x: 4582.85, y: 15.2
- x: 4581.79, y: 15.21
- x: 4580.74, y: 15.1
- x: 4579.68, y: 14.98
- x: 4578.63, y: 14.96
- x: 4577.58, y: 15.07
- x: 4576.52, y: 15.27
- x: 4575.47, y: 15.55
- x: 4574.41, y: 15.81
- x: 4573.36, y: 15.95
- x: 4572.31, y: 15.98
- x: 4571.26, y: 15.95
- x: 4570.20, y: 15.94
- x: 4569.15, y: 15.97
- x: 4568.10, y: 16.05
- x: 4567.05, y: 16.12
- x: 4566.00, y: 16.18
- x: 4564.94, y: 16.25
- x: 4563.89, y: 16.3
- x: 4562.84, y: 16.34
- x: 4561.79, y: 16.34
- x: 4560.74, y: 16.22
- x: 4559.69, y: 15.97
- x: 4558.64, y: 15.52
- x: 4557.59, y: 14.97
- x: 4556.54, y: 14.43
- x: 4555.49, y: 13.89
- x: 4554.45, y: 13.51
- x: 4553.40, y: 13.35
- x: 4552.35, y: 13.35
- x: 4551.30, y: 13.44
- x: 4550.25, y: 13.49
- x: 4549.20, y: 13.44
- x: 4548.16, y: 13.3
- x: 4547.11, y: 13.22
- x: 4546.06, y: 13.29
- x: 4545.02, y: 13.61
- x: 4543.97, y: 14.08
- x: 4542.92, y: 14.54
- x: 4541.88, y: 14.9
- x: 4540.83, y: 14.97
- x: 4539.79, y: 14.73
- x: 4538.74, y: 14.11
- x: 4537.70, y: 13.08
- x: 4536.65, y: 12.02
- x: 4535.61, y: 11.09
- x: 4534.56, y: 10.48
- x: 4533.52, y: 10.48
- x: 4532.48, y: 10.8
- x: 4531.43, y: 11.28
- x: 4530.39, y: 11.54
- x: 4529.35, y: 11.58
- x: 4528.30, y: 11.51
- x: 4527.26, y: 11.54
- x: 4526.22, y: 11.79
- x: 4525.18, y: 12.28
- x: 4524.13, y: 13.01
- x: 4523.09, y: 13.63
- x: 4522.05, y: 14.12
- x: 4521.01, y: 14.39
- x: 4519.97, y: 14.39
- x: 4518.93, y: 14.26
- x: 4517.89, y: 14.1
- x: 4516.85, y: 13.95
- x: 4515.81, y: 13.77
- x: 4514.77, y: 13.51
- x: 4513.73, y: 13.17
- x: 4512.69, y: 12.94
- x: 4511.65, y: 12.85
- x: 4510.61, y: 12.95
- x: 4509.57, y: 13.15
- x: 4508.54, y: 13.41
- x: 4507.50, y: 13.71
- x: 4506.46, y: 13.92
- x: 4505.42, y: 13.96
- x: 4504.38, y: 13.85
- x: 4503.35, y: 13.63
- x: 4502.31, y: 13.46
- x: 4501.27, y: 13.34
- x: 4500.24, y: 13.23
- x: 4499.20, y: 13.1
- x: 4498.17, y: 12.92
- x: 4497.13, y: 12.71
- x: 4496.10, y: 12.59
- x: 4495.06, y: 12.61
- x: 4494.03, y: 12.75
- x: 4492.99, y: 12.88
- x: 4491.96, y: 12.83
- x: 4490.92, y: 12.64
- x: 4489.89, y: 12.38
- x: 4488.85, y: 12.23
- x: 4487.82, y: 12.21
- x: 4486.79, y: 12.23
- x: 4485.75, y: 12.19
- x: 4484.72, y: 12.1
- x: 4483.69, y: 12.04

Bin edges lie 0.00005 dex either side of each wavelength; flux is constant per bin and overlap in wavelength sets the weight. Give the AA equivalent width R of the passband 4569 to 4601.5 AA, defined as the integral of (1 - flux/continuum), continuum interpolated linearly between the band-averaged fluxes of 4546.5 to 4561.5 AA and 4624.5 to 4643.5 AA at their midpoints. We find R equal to -1.0 AA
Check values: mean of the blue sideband 14.2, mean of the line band 15.5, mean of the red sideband 16.5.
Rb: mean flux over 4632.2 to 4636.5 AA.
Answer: 16.8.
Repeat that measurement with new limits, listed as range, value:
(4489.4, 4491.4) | 12.5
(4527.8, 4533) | 11.3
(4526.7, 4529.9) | 11.5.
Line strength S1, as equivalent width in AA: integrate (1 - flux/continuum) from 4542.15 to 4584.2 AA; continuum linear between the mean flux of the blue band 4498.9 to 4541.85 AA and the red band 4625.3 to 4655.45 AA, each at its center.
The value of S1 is -2.7 AA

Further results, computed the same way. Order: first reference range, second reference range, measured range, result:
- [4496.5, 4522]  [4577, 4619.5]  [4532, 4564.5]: 1.8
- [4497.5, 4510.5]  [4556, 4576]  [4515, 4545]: 3.1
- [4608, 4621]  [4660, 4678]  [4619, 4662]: 1.4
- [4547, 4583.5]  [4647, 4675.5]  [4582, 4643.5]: -2.6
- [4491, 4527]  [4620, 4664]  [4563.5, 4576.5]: -1.1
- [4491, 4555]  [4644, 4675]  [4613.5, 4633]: -1.8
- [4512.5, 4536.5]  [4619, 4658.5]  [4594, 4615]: -2.1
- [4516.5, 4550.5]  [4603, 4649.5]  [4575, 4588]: -0.2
